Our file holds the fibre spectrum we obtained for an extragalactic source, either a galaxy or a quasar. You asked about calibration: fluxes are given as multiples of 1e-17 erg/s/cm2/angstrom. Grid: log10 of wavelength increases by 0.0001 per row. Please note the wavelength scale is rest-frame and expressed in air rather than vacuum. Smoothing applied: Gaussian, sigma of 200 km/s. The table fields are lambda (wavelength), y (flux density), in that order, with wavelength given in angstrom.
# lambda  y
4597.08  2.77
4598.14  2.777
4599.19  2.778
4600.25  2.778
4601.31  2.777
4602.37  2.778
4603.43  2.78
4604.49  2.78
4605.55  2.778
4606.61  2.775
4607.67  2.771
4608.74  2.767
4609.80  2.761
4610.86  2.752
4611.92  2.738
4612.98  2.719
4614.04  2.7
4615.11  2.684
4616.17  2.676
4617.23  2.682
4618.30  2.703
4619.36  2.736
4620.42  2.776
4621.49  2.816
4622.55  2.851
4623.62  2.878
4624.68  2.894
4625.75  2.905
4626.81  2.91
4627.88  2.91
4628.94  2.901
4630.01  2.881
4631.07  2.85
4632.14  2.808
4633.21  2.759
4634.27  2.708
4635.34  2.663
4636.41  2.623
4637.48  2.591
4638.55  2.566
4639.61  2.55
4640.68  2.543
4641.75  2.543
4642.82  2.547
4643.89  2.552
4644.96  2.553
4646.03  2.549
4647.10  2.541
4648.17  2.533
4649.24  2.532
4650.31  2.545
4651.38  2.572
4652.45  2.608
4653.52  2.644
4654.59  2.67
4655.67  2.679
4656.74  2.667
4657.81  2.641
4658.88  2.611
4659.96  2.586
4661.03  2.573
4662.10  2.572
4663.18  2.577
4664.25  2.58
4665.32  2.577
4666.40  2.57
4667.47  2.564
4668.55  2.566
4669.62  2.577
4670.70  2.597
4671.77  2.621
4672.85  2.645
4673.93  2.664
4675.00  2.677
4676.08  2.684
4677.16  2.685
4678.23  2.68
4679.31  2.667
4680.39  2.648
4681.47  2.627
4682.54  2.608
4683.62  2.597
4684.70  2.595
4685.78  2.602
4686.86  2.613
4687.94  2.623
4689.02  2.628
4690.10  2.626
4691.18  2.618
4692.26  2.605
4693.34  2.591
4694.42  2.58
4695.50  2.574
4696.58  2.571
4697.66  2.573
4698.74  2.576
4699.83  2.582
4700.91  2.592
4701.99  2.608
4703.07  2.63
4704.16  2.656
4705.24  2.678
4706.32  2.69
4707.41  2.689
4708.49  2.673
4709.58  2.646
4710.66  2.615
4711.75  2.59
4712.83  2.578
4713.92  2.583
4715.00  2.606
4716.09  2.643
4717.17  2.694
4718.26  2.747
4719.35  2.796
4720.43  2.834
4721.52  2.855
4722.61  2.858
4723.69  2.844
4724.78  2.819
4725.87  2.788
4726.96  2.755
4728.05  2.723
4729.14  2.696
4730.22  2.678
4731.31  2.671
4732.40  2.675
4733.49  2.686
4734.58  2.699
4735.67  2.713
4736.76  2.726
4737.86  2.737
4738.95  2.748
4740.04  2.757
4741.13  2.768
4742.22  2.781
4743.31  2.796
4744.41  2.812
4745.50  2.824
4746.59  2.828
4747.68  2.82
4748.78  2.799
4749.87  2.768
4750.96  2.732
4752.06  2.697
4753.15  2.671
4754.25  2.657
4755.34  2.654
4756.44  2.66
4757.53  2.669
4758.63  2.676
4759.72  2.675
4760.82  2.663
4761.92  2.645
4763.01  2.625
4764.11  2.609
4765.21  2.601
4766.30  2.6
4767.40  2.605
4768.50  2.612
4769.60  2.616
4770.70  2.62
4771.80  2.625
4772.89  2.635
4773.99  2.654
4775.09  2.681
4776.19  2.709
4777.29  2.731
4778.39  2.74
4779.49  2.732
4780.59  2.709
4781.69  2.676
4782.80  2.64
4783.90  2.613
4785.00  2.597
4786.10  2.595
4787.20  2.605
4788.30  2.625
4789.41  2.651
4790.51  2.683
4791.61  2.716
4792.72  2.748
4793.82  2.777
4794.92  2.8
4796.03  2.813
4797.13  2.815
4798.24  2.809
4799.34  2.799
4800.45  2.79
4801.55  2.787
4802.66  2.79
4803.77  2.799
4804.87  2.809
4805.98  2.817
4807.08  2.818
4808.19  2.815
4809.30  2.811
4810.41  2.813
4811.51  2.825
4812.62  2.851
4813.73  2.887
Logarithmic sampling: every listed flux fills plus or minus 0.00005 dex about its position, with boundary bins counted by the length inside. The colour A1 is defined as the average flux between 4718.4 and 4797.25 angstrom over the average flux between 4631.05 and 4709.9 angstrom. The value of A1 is 1.04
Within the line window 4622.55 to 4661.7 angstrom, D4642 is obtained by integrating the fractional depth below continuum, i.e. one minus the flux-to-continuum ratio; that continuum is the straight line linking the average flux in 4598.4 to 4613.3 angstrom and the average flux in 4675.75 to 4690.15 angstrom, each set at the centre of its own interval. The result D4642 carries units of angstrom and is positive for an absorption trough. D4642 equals 0.50 angstrom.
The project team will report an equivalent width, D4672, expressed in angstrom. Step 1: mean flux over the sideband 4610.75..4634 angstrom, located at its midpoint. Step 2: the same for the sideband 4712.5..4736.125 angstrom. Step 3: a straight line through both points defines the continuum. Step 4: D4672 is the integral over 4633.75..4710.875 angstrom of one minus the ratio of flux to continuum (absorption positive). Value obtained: 4.3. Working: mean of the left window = 2.8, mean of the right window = 2.73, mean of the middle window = 2.61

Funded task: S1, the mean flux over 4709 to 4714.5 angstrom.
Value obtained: 2.6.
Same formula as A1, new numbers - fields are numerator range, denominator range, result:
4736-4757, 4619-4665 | 1.03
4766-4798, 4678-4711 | 1.02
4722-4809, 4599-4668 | 1.01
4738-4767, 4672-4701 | 1.04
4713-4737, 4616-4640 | 0.99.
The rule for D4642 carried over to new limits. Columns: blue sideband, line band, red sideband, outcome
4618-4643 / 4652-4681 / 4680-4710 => 0.6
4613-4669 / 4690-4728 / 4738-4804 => 0.3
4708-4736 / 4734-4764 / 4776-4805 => -0.1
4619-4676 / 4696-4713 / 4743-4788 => 0.3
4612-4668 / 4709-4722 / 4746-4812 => 0.1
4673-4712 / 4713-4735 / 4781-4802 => -0.6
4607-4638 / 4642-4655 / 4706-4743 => 0.9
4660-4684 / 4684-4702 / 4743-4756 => 0.4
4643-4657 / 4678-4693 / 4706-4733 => 0.1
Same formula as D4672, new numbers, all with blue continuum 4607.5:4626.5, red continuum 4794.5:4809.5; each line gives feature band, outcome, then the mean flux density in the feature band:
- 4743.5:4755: 0.1 angstrom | 2.76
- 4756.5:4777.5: 1.2 angstrom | 2.64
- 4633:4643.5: 0.6 angstrom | 2.6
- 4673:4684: 0.5 angstrom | 2.65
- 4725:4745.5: 0.4 angstrom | 2.74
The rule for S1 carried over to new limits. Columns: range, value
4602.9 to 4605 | 2.78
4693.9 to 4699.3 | 2.57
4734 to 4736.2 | 2.71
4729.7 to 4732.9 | 2.67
